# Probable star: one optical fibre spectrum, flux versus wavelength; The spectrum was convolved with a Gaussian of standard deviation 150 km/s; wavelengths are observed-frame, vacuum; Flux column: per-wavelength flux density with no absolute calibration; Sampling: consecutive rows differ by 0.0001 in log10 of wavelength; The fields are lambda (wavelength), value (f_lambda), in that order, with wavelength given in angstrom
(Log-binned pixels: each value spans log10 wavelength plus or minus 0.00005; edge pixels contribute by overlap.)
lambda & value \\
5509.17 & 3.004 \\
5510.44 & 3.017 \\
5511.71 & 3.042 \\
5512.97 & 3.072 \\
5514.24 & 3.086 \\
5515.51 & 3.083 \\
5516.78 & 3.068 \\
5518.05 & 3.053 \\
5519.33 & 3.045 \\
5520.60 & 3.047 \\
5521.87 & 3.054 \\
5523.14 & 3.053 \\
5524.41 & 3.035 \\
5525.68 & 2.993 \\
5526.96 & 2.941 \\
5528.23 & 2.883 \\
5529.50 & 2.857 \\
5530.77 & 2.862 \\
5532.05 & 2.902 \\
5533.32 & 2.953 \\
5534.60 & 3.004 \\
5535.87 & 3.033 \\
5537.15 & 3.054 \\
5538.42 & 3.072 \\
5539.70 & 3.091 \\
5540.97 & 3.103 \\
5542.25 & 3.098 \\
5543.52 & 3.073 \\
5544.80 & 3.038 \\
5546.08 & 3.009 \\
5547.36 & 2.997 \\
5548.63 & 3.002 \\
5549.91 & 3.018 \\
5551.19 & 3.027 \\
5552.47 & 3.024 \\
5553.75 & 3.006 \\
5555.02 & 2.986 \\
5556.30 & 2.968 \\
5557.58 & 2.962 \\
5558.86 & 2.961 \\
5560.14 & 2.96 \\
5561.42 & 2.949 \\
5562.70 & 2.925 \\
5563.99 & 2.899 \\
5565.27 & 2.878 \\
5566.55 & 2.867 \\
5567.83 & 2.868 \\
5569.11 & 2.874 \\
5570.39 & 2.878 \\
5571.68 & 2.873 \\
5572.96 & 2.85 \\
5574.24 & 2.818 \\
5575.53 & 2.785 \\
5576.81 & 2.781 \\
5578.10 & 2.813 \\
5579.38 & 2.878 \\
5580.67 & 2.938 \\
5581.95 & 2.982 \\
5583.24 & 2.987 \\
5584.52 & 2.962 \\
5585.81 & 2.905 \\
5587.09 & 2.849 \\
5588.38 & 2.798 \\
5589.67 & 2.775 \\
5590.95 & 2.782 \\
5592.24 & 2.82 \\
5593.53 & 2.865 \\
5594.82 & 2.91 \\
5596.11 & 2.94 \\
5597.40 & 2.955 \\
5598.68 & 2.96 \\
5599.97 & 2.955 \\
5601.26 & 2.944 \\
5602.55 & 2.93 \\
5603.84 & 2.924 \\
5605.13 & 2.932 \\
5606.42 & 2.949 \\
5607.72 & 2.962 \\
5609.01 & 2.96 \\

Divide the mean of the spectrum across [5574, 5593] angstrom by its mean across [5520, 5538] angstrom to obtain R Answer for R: 1.0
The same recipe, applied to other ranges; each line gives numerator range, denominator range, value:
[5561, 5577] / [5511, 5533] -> 0.95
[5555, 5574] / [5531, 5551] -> 0.96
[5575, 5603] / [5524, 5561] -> 0.96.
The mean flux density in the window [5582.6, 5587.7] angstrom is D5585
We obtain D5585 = 2.93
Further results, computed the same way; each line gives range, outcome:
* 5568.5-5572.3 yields 2.87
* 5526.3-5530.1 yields 2.89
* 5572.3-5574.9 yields 2.83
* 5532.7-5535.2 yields 2.97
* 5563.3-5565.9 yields 2.88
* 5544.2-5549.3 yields 3.01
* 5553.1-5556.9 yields 2.99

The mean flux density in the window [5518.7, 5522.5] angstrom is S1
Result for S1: 3.05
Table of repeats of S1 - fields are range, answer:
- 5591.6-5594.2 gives 2.84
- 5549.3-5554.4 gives 3.02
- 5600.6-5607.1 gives 2.93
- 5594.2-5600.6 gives 2.95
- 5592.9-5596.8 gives 2.9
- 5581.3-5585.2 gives 2.98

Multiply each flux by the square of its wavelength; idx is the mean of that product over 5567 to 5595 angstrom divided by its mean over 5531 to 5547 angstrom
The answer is 0.96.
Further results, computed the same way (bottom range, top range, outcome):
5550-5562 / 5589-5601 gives 0.98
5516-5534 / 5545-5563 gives 1.01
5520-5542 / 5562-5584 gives 0.97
